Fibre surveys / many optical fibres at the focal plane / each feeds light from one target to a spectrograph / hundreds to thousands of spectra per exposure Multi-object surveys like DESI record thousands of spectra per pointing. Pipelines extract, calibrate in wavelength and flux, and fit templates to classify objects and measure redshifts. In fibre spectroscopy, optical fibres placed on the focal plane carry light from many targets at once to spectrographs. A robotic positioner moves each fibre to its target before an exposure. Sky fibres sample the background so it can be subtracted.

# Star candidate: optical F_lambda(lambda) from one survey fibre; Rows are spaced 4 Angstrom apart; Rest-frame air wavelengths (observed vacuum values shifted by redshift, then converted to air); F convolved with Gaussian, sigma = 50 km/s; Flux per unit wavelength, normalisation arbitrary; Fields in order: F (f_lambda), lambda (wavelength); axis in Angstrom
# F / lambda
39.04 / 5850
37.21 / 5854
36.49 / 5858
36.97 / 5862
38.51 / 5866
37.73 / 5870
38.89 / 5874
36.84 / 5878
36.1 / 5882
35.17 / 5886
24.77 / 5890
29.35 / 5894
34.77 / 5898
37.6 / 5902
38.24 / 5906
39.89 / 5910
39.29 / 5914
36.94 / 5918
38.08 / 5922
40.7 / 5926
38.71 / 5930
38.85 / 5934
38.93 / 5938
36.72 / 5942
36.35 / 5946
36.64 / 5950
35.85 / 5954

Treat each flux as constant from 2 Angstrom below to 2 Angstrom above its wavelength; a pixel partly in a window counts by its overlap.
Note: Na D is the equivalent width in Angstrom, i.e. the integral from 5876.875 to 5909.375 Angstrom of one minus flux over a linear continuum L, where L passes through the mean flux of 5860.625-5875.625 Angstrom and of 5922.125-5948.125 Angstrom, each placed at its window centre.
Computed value 3.3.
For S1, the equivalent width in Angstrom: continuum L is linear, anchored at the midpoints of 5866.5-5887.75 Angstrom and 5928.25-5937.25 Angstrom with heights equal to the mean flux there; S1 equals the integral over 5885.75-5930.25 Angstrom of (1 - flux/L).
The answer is 2.3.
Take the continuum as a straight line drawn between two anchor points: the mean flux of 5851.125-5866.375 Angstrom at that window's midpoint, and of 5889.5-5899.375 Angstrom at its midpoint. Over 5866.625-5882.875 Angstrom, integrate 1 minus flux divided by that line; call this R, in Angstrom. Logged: -1.7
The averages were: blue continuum 37.3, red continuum 30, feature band 37.6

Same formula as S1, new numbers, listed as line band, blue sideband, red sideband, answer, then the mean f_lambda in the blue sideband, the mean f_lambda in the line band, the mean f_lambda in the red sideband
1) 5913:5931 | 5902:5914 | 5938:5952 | -0.3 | 38.9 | 38.7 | 36.9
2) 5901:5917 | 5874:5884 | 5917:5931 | -0.2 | 37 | 38.7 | 38.7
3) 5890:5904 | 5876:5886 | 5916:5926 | 1.7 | 36.2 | 32.6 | 38.1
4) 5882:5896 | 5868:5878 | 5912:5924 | 2.7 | 38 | 30.7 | 38.1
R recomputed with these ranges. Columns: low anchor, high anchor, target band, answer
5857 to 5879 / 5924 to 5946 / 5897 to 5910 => 0.22 Angstrom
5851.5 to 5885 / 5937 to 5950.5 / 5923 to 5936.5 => -0.79 Angstrom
